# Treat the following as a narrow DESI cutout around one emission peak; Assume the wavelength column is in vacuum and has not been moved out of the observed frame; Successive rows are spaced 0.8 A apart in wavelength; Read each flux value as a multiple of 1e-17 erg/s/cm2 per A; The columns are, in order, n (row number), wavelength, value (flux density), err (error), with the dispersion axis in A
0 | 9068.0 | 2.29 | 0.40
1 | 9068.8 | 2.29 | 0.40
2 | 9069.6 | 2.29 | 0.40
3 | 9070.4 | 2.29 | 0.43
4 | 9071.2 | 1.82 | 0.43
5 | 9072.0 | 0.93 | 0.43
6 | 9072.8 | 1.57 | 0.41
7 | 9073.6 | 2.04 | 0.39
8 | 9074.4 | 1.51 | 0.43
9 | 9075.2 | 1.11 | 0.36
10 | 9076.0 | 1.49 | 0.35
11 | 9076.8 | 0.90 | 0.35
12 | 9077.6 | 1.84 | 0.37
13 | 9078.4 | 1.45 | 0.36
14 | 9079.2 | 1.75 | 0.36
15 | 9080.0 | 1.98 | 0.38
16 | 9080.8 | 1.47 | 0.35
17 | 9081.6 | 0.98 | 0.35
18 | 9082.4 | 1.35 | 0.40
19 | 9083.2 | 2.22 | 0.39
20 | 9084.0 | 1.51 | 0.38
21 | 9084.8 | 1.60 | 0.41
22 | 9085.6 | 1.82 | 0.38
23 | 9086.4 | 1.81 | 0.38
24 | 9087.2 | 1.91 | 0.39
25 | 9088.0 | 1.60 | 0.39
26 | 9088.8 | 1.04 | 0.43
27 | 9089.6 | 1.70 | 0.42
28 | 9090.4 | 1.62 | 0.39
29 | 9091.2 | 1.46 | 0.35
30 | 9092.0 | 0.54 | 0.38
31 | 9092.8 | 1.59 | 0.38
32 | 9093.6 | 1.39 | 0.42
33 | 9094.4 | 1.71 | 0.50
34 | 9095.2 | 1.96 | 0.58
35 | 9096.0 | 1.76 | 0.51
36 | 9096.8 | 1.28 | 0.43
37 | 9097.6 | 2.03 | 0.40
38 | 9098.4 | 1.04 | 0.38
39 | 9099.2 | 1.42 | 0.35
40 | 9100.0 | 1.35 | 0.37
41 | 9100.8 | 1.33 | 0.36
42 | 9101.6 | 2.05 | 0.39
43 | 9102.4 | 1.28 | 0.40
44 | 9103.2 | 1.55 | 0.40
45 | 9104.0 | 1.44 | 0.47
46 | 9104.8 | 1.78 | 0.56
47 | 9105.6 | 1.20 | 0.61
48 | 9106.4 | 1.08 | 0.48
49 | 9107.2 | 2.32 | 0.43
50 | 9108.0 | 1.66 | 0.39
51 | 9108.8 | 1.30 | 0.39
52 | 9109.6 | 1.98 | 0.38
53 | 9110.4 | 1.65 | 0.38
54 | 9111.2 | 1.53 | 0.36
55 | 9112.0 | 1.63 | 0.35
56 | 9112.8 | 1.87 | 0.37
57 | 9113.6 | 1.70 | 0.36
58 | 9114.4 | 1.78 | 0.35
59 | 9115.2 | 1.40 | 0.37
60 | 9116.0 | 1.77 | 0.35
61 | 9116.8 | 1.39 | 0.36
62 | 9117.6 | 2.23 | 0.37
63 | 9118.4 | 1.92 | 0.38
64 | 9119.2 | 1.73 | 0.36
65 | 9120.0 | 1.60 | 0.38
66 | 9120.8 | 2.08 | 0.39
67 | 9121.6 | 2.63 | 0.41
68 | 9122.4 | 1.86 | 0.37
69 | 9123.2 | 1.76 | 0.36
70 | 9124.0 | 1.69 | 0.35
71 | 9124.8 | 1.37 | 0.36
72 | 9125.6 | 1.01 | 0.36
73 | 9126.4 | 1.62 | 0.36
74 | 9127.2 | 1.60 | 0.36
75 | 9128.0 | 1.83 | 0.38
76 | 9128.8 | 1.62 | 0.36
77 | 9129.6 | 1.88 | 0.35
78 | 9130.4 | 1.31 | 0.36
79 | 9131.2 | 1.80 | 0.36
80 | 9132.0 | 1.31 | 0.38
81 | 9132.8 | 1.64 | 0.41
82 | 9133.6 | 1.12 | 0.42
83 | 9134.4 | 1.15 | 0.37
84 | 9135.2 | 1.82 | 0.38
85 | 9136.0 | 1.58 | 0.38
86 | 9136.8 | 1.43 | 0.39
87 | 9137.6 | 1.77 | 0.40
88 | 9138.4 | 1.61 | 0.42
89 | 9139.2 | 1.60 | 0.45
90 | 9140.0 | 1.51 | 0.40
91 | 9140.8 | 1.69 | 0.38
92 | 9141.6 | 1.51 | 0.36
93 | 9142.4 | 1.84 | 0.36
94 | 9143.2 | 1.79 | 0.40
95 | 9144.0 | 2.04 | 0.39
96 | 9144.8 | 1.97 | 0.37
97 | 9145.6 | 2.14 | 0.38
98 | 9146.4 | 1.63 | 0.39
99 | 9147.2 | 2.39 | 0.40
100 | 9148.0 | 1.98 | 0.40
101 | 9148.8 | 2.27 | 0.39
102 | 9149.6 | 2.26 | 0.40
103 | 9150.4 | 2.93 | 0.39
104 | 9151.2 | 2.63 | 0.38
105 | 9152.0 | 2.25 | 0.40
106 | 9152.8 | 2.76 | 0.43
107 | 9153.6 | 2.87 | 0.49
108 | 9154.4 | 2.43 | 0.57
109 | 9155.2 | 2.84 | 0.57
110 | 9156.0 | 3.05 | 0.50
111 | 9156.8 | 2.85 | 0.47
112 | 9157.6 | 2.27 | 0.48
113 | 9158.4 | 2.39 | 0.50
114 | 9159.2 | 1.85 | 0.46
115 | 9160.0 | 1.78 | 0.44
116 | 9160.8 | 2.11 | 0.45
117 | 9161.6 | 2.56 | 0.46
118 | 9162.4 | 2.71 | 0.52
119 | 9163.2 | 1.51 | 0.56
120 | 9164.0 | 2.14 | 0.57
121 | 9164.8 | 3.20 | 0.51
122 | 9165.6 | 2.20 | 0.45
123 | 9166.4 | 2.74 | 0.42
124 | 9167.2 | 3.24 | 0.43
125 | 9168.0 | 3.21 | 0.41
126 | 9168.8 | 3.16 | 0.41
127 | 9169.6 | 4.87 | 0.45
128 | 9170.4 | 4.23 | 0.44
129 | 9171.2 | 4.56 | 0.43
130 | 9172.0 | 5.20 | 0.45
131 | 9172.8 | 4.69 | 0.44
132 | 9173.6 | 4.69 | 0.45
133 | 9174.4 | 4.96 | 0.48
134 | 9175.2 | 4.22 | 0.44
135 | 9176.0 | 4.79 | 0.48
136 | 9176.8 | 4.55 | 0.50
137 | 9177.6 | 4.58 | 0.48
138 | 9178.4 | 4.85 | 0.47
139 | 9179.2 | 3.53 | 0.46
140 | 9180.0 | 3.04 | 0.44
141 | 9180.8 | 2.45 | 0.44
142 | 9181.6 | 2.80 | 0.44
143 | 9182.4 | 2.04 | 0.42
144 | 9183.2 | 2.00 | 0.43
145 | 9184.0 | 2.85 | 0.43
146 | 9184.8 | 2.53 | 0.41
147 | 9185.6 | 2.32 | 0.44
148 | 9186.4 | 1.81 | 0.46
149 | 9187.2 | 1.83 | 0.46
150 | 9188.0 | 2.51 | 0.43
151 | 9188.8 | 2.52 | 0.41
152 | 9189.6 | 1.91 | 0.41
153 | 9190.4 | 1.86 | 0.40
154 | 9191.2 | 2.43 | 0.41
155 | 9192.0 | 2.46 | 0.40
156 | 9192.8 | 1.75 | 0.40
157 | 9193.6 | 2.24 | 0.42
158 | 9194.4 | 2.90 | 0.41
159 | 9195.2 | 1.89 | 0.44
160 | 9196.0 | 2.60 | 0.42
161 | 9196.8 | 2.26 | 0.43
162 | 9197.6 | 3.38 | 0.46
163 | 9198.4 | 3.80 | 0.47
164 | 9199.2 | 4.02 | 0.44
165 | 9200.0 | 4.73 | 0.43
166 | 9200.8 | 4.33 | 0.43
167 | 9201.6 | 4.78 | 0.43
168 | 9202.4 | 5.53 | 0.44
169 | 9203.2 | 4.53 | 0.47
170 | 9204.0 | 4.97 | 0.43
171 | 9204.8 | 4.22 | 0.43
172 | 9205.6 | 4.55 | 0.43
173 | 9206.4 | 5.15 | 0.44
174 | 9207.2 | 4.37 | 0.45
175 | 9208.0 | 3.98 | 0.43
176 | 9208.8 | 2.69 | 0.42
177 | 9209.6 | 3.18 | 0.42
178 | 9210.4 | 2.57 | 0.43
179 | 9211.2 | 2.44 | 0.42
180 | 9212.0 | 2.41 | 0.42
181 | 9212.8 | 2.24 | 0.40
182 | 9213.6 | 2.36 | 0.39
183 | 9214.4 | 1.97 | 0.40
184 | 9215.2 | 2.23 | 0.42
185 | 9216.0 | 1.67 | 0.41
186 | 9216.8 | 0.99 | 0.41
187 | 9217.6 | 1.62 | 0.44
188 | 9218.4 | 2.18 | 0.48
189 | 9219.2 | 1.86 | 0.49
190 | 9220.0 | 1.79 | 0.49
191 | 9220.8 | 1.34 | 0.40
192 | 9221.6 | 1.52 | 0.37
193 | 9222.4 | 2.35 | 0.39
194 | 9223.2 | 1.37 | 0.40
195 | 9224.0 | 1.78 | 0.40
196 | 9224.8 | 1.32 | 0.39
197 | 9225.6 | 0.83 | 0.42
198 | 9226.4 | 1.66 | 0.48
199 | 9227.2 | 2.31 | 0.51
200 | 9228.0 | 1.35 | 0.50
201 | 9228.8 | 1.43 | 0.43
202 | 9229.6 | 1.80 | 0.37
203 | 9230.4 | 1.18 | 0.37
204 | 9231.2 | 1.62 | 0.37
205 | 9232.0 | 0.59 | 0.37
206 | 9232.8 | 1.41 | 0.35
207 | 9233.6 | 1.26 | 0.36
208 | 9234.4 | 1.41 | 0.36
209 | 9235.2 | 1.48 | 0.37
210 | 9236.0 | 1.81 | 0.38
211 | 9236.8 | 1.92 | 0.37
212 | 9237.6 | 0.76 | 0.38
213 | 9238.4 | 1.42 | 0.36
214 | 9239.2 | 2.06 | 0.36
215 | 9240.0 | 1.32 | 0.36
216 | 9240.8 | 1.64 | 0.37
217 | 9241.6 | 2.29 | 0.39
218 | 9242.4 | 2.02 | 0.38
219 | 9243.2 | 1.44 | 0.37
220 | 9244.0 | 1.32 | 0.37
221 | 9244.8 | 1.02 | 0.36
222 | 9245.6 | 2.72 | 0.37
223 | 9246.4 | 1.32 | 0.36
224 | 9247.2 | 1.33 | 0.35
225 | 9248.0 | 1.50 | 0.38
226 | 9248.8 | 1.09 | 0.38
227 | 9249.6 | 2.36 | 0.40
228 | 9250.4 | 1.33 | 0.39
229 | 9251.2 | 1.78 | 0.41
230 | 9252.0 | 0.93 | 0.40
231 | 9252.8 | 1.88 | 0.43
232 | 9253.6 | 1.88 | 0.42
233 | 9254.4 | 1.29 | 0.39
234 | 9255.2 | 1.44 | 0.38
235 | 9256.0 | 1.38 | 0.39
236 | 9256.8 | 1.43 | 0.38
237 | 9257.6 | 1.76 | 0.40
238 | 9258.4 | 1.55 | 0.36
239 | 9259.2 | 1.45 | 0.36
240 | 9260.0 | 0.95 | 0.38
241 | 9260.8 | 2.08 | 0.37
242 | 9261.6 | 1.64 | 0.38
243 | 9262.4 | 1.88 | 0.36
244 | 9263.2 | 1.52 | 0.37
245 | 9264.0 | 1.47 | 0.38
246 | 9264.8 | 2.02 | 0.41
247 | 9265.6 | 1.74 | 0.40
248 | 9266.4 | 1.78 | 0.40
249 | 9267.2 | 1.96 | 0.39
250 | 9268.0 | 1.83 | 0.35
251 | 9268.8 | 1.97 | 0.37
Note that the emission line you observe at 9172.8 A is H-alpha 6563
